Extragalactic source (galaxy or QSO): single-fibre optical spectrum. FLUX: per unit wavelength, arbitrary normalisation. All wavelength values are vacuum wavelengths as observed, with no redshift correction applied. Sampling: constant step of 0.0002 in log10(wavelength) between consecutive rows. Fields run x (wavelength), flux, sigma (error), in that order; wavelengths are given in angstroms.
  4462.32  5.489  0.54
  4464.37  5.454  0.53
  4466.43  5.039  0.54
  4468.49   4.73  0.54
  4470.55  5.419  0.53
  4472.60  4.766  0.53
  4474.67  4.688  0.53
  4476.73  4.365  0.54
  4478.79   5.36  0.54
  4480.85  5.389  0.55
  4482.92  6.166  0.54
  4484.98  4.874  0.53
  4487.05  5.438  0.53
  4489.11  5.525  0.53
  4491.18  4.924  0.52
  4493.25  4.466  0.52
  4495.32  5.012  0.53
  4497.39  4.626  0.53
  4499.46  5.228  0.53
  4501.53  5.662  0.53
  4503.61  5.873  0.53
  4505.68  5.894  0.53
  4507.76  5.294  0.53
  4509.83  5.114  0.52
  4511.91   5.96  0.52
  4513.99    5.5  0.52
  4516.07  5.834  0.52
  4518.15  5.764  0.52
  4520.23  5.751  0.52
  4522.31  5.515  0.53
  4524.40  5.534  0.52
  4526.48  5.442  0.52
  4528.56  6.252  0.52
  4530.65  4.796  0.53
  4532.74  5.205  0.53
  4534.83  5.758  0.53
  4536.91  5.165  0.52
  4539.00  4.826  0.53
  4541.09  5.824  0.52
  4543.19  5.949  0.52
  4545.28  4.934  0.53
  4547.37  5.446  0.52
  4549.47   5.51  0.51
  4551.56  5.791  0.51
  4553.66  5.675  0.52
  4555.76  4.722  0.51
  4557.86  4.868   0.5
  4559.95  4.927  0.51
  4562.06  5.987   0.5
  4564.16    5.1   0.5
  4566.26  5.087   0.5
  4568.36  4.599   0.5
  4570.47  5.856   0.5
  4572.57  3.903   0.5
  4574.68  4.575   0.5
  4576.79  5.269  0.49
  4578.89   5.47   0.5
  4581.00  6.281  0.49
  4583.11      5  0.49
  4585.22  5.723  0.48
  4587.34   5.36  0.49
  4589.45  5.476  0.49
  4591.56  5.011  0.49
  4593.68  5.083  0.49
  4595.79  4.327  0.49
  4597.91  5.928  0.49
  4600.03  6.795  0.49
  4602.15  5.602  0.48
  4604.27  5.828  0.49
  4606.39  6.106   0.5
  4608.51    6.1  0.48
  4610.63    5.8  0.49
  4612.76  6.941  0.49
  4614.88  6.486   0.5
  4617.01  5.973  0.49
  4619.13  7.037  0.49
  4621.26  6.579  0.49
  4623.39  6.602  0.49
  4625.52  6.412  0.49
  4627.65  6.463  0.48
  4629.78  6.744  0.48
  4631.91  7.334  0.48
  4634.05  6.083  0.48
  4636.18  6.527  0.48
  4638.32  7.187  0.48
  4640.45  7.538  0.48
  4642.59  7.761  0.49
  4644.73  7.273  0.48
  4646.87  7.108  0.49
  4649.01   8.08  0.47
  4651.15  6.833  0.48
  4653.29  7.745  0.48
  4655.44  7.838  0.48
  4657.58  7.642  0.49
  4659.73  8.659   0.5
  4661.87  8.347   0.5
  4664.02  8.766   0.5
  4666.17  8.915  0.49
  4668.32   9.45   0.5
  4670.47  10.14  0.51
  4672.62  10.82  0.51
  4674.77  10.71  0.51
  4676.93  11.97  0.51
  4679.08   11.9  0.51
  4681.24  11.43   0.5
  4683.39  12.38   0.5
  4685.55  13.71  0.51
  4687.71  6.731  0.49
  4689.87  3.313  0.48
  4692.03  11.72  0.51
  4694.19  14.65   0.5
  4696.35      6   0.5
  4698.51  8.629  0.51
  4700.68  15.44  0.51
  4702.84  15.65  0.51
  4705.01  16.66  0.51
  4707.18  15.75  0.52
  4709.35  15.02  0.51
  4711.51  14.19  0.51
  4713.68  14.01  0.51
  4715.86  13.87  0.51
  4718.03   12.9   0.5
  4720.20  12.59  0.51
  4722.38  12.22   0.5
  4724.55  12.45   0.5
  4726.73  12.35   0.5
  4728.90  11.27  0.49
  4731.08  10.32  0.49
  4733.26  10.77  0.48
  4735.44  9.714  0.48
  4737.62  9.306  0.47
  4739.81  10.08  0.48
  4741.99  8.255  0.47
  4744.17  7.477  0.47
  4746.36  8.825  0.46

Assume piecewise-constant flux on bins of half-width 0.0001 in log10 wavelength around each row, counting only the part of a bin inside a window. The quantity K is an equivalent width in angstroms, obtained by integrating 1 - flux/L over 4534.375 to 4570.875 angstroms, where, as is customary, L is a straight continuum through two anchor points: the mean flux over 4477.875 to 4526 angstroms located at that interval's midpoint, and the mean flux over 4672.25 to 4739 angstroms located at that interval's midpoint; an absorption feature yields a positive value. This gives 8.8 angstroms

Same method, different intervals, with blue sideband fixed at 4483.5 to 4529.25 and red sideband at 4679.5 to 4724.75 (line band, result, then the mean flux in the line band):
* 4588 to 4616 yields 9.59 angstroms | 5.8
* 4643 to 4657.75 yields 4.22 angstroms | 7.51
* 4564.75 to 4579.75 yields 5.41 angstroms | 4.97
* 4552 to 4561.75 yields 2.76 angstroms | 5.16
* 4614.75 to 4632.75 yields 5.55 angstroms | 6.63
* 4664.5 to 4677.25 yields 1.23 angstroms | 10.2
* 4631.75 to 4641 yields 2.92 angstroms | 6.86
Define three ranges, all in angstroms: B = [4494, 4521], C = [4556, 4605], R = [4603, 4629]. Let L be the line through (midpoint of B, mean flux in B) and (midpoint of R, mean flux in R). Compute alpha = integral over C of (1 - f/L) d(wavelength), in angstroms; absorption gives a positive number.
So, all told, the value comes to 6.3 angstroms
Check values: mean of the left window 5.49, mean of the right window 6.36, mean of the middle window 5.29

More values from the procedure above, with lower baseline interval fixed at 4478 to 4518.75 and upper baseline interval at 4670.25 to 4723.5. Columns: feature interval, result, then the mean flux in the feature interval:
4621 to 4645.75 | 7.7 angstroms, 6.88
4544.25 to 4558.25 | 3.7 angstroms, 5.3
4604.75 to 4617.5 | 4.1 angstroms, 6.23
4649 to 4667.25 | 4.6 angstroms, 8.09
